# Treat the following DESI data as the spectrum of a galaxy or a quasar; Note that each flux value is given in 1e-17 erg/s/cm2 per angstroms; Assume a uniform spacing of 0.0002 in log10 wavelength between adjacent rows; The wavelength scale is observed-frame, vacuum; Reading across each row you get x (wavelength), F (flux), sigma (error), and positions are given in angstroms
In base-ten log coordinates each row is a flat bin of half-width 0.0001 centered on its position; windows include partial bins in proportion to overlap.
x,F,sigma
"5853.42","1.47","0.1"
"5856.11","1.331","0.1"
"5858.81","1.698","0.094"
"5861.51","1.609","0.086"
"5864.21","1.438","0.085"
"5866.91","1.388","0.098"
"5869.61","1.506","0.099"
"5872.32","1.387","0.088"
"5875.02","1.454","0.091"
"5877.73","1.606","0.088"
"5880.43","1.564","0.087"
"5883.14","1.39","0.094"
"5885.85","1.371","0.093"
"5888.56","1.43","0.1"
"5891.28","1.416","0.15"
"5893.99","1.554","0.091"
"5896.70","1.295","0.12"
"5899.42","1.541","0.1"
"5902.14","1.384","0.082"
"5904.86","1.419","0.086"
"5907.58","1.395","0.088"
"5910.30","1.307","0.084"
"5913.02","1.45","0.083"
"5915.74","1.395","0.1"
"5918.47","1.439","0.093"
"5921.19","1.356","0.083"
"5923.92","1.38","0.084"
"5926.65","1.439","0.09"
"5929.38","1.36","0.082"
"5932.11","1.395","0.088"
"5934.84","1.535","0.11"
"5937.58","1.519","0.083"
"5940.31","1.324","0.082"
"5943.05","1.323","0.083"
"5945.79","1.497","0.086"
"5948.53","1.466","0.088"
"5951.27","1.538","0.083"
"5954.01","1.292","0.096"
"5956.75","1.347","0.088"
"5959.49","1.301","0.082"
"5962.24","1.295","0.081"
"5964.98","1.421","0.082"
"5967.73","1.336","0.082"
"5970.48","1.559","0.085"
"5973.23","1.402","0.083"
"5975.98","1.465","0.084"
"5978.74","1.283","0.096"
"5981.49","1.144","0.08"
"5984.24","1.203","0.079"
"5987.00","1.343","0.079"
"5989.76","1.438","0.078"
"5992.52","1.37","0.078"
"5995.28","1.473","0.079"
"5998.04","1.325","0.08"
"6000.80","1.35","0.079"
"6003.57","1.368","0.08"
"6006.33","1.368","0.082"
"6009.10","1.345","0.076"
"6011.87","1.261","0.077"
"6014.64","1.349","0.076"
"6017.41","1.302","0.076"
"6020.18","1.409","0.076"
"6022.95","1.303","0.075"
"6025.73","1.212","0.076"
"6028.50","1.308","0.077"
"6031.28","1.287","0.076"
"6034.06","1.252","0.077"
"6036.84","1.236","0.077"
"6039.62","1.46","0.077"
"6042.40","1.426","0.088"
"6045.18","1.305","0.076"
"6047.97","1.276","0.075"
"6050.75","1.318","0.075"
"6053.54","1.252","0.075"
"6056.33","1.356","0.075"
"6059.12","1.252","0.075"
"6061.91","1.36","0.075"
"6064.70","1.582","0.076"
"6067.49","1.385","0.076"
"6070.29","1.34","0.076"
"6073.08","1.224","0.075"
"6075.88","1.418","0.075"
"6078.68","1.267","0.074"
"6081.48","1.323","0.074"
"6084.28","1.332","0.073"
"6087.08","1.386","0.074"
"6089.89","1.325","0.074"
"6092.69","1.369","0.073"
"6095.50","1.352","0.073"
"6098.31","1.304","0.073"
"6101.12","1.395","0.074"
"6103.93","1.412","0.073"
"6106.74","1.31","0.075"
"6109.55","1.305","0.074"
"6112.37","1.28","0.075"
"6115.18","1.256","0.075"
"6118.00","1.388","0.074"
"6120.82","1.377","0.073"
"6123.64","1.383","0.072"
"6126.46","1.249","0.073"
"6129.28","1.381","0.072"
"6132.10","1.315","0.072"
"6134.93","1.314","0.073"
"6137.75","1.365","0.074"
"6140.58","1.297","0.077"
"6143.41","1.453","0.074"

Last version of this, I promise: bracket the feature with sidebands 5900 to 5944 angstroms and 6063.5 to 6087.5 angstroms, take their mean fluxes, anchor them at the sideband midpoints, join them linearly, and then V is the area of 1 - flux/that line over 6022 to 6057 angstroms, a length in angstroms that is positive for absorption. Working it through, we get 1.6 angstroms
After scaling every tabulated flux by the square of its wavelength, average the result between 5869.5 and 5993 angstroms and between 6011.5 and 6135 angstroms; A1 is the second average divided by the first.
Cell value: 0.99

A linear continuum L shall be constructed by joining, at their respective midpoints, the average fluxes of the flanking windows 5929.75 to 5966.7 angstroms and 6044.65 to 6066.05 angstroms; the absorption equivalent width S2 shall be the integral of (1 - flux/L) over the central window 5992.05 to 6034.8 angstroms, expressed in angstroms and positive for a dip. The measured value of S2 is 1.0 angstroms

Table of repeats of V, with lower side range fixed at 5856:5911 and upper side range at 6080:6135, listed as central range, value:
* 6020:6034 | 0.92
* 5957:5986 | 1.41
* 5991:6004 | 0.16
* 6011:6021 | 0.41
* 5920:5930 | 0.33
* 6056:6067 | -0.23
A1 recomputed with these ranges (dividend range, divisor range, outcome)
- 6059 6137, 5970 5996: 1.03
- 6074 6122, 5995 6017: 1.03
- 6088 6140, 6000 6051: 1.04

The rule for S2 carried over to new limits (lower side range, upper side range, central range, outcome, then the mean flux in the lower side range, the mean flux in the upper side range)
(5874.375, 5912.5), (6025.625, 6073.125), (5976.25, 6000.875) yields 0.7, 1.44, 1.33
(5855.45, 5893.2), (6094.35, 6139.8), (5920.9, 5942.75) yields 0.4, 1.47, 1.34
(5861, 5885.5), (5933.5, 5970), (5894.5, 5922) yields 0.7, 1.47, 1.4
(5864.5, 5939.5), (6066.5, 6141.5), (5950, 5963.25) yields 0.5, 1.43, 1.34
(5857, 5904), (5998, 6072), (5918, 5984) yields 0.9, 1.47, 1.33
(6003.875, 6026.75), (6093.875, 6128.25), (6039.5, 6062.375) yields 0.0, 1.32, 1.33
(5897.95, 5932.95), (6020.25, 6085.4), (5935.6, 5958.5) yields -0.5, 1.4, 1.33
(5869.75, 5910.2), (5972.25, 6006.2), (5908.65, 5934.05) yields 0.3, 1.44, 1.35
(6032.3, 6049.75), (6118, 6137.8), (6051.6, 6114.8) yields -0.3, 1.33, 1.34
